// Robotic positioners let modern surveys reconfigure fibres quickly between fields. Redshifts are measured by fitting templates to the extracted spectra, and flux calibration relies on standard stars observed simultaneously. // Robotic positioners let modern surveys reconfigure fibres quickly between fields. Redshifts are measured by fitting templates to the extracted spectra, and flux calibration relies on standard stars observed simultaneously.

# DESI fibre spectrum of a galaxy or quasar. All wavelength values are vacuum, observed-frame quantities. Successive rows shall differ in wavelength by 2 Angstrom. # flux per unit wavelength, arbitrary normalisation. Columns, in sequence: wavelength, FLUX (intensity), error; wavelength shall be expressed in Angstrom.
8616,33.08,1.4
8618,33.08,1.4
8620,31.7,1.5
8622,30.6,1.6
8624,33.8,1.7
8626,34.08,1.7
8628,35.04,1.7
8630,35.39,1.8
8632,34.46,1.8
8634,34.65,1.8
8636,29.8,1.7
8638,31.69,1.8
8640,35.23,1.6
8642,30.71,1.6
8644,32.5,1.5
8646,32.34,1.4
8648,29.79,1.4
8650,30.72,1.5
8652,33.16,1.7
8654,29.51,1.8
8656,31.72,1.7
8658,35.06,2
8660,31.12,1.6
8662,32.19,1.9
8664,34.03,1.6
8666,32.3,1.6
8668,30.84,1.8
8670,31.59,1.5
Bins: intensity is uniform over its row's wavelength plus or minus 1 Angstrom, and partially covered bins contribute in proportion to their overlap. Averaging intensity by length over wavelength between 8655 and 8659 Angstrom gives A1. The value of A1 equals 33.4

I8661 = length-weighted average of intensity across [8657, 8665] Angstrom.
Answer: 33.1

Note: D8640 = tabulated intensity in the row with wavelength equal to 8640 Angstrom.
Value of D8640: 35.23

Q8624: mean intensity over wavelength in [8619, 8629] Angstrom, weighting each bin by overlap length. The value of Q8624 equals 33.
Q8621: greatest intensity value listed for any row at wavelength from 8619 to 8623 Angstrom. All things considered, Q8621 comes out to 31.7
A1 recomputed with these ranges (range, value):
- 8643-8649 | 31.5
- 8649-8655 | 31.1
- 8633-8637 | 32.2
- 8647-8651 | 30.3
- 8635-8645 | 32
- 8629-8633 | 34.9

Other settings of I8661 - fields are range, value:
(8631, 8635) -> 34.6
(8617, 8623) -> 31.8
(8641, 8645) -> 31.6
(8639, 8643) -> 33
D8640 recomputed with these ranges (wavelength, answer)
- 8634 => 34.65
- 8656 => 31.72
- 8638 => 31.69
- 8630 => 35.39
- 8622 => 30.6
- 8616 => 33.08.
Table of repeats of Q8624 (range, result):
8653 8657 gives 30.6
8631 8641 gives 33.2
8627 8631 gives 35.2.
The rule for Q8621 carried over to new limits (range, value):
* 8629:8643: 35.39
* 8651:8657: 33.16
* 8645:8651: 32.34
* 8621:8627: 34.08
